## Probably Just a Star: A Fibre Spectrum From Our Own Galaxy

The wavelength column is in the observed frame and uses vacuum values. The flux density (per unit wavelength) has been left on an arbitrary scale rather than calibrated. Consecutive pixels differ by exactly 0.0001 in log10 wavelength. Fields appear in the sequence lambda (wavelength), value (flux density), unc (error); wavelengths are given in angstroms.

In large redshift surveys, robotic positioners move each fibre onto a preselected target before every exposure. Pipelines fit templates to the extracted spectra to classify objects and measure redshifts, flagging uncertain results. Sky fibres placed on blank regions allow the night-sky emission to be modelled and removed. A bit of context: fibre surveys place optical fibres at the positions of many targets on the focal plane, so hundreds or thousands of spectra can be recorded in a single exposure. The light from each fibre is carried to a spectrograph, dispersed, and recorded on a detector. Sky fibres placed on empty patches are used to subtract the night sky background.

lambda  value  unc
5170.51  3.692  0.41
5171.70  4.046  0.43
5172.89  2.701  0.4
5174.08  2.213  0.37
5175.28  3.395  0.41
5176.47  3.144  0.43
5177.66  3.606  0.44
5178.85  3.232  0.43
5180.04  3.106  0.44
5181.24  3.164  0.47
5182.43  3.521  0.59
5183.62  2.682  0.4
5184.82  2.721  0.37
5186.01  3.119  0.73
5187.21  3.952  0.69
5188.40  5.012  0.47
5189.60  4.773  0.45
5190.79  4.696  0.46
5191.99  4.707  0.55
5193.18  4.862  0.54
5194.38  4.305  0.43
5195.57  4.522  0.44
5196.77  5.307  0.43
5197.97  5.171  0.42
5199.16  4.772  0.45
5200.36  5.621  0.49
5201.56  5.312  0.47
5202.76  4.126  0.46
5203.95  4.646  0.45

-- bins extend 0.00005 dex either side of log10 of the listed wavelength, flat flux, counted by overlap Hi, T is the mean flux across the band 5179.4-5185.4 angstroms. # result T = 3.04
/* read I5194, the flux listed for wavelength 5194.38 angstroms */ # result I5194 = 4.305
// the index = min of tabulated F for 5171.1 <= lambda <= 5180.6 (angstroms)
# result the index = 2.213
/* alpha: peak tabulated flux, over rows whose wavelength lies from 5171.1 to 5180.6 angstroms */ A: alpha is 4.046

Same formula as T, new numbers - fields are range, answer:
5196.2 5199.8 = 5.09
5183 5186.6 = 2.85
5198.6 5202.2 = 5.22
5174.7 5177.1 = 3.28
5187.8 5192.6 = 4.8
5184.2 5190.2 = 3.91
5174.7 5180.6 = 3.3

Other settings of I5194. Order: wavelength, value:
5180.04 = 3.106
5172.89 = 2.701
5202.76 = 4.126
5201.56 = 5.312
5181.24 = 3.164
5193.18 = 4.862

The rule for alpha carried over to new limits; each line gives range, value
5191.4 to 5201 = 5.621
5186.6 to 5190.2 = 5.012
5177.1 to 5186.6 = 3.606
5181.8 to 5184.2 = 3.521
